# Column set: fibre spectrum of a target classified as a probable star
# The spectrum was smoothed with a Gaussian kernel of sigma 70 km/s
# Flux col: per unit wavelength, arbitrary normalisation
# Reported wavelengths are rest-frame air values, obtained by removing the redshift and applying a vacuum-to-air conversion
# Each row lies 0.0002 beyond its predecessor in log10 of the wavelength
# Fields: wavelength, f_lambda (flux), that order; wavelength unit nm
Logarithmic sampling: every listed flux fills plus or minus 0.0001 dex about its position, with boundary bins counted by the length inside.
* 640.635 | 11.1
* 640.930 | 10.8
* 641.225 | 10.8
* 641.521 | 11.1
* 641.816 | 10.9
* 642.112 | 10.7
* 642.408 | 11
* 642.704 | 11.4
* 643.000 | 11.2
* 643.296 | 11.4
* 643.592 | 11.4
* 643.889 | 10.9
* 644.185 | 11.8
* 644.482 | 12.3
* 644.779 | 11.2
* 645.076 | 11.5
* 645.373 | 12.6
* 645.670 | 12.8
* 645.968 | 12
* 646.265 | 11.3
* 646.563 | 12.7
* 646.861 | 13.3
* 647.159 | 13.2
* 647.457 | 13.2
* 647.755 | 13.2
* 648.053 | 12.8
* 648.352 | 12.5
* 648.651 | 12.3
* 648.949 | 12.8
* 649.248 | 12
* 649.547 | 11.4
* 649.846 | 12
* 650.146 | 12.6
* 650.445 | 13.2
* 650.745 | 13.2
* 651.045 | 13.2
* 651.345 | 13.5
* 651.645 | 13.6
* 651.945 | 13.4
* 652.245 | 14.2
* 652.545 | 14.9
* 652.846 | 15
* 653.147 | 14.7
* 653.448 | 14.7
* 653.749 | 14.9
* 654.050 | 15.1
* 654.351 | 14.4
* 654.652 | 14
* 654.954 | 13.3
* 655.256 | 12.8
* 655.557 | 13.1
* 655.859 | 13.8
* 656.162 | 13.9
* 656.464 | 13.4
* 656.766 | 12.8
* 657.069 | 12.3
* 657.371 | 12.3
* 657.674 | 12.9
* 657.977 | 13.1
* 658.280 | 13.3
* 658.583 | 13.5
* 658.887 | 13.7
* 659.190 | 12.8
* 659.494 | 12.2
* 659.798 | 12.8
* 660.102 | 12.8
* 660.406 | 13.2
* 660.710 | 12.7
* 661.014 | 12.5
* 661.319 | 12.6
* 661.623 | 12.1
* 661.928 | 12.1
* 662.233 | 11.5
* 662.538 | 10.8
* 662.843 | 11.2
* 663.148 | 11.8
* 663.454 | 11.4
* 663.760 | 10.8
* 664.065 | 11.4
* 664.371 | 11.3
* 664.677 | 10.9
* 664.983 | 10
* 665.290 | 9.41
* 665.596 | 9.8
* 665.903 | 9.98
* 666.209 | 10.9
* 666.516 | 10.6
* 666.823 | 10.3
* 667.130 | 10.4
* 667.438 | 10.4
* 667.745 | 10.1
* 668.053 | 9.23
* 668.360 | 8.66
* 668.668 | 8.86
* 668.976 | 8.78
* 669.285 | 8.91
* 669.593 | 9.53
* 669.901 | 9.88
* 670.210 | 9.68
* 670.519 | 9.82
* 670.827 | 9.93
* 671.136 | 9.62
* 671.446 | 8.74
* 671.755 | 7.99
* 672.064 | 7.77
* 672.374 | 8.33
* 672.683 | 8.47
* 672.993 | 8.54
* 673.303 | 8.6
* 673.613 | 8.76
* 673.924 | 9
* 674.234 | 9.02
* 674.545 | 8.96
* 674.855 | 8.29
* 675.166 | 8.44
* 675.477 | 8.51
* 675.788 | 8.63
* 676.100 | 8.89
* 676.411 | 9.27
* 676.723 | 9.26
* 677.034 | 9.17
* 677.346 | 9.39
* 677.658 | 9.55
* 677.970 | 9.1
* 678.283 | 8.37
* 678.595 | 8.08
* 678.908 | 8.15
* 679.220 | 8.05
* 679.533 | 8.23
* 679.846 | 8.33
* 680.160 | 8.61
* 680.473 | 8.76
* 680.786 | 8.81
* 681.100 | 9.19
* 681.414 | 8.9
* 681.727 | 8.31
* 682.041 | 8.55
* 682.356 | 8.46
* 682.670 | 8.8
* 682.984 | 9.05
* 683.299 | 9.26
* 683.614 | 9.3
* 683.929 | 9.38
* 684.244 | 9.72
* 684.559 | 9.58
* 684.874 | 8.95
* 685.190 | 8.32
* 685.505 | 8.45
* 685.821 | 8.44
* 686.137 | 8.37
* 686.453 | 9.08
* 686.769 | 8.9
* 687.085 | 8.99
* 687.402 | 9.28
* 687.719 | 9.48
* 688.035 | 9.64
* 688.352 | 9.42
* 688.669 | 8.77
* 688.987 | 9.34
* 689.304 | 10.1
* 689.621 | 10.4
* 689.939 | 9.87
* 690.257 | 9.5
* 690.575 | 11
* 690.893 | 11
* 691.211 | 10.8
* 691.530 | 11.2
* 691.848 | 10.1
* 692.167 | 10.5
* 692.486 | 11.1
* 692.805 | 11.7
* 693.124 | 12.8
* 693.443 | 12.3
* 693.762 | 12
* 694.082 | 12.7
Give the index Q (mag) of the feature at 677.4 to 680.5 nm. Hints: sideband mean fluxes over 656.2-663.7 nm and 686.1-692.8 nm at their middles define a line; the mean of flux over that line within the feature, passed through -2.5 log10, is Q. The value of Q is 0.26 mag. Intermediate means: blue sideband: 12.5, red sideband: 9.92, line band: 8.54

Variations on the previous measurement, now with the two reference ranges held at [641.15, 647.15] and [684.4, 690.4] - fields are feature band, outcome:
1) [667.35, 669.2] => 0.11 mag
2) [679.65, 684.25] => 0.08 mag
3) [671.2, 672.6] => 0.21 mag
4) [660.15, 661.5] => -0.19 mag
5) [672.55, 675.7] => 0.15 mag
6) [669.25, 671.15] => 0.06 mag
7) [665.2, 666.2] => 0.05 mag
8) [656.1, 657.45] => -0.18 mag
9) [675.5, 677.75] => 0.08 mag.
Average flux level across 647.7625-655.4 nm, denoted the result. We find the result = 13.5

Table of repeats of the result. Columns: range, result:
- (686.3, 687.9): 9.16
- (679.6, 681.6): 8.74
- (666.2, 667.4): 10.5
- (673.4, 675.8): 8.7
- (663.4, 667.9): 10.5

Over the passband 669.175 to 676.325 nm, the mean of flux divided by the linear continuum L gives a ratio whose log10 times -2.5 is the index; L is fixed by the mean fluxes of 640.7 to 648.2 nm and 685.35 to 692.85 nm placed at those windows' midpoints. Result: 0.18 mag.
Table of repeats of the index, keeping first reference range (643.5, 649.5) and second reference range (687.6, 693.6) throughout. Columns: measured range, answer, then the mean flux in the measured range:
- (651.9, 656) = -0.18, 14.2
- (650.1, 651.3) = -0.09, 13.1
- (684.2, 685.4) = 0.18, 9.06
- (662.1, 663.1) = 0.04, 11.2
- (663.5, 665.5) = 0.09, 10.7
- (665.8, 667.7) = 0.10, 10.4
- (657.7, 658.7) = -0.12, 13.2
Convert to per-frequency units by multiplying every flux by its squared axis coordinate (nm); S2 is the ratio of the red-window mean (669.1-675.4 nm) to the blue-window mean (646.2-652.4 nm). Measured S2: 0.74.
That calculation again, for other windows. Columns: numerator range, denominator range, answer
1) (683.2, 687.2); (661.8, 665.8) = 0.87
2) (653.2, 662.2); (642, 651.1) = 1.12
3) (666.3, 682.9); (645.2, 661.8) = 0.73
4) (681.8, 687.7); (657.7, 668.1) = 0.83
